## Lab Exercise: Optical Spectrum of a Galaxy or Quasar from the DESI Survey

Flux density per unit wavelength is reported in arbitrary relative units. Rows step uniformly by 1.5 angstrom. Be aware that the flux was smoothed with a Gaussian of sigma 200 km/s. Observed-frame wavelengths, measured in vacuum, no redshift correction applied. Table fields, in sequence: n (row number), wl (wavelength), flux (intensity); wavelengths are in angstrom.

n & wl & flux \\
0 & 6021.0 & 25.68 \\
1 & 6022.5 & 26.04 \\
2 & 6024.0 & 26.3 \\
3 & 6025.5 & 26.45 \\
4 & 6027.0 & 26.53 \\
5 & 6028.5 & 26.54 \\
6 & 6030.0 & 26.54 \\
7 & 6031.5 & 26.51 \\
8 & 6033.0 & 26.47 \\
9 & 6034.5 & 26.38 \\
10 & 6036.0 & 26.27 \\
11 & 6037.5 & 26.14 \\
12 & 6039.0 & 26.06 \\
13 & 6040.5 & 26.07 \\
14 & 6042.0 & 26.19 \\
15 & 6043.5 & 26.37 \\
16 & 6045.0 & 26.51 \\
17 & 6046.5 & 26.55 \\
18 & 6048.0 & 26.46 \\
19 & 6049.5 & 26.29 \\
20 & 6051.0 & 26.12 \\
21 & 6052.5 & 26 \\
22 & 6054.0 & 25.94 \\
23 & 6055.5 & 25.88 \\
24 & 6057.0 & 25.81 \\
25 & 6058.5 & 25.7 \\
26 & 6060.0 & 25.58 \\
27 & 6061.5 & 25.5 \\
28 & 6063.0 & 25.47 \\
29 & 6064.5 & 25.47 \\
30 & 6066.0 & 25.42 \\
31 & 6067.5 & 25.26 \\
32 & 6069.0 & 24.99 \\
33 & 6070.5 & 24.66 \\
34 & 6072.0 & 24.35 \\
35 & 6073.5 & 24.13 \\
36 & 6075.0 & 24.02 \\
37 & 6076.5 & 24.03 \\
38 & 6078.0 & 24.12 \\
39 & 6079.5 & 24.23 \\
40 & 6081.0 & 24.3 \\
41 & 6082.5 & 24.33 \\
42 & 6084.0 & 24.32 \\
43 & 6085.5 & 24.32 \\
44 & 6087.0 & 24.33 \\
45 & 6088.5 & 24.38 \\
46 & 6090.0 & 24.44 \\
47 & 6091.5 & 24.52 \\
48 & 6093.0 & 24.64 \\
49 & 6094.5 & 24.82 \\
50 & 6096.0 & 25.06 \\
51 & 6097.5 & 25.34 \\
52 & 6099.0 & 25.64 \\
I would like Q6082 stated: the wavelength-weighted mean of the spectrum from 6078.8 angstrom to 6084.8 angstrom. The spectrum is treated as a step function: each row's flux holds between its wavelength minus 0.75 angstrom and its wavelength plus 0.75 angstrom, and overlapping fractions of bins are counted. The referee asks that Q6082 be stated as 24.3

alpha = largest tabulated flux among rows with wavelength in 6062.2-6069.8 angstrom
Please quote 25.47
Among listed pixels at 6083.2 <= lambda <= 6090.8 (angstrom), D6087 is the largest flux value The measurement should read 24.44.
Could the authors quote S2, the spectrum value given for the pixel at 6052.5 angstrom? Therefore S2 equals 26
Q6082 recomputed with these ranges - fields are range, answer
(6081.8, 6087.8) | 24.3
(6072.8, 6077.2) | 24.1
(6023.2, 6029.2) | 26.5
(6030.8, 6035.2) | 26.5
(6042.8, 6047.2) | 26.5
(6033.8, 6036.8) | 26.3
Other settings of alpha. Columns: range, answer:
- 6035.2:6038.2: 26.27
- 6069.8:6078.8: 24.66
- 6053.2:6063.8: 25.94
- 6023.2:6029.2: 26.54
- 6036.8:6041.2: 26.14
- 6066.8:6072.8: 25.26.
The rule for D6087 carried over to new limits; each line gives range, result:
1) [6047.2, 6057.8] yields 26.46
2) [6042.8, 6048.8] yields 26.55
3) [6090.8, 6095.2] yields 24.82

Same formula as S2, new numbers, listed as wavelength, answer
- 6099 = 25.64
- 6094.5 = 24.82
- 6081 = 24.3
